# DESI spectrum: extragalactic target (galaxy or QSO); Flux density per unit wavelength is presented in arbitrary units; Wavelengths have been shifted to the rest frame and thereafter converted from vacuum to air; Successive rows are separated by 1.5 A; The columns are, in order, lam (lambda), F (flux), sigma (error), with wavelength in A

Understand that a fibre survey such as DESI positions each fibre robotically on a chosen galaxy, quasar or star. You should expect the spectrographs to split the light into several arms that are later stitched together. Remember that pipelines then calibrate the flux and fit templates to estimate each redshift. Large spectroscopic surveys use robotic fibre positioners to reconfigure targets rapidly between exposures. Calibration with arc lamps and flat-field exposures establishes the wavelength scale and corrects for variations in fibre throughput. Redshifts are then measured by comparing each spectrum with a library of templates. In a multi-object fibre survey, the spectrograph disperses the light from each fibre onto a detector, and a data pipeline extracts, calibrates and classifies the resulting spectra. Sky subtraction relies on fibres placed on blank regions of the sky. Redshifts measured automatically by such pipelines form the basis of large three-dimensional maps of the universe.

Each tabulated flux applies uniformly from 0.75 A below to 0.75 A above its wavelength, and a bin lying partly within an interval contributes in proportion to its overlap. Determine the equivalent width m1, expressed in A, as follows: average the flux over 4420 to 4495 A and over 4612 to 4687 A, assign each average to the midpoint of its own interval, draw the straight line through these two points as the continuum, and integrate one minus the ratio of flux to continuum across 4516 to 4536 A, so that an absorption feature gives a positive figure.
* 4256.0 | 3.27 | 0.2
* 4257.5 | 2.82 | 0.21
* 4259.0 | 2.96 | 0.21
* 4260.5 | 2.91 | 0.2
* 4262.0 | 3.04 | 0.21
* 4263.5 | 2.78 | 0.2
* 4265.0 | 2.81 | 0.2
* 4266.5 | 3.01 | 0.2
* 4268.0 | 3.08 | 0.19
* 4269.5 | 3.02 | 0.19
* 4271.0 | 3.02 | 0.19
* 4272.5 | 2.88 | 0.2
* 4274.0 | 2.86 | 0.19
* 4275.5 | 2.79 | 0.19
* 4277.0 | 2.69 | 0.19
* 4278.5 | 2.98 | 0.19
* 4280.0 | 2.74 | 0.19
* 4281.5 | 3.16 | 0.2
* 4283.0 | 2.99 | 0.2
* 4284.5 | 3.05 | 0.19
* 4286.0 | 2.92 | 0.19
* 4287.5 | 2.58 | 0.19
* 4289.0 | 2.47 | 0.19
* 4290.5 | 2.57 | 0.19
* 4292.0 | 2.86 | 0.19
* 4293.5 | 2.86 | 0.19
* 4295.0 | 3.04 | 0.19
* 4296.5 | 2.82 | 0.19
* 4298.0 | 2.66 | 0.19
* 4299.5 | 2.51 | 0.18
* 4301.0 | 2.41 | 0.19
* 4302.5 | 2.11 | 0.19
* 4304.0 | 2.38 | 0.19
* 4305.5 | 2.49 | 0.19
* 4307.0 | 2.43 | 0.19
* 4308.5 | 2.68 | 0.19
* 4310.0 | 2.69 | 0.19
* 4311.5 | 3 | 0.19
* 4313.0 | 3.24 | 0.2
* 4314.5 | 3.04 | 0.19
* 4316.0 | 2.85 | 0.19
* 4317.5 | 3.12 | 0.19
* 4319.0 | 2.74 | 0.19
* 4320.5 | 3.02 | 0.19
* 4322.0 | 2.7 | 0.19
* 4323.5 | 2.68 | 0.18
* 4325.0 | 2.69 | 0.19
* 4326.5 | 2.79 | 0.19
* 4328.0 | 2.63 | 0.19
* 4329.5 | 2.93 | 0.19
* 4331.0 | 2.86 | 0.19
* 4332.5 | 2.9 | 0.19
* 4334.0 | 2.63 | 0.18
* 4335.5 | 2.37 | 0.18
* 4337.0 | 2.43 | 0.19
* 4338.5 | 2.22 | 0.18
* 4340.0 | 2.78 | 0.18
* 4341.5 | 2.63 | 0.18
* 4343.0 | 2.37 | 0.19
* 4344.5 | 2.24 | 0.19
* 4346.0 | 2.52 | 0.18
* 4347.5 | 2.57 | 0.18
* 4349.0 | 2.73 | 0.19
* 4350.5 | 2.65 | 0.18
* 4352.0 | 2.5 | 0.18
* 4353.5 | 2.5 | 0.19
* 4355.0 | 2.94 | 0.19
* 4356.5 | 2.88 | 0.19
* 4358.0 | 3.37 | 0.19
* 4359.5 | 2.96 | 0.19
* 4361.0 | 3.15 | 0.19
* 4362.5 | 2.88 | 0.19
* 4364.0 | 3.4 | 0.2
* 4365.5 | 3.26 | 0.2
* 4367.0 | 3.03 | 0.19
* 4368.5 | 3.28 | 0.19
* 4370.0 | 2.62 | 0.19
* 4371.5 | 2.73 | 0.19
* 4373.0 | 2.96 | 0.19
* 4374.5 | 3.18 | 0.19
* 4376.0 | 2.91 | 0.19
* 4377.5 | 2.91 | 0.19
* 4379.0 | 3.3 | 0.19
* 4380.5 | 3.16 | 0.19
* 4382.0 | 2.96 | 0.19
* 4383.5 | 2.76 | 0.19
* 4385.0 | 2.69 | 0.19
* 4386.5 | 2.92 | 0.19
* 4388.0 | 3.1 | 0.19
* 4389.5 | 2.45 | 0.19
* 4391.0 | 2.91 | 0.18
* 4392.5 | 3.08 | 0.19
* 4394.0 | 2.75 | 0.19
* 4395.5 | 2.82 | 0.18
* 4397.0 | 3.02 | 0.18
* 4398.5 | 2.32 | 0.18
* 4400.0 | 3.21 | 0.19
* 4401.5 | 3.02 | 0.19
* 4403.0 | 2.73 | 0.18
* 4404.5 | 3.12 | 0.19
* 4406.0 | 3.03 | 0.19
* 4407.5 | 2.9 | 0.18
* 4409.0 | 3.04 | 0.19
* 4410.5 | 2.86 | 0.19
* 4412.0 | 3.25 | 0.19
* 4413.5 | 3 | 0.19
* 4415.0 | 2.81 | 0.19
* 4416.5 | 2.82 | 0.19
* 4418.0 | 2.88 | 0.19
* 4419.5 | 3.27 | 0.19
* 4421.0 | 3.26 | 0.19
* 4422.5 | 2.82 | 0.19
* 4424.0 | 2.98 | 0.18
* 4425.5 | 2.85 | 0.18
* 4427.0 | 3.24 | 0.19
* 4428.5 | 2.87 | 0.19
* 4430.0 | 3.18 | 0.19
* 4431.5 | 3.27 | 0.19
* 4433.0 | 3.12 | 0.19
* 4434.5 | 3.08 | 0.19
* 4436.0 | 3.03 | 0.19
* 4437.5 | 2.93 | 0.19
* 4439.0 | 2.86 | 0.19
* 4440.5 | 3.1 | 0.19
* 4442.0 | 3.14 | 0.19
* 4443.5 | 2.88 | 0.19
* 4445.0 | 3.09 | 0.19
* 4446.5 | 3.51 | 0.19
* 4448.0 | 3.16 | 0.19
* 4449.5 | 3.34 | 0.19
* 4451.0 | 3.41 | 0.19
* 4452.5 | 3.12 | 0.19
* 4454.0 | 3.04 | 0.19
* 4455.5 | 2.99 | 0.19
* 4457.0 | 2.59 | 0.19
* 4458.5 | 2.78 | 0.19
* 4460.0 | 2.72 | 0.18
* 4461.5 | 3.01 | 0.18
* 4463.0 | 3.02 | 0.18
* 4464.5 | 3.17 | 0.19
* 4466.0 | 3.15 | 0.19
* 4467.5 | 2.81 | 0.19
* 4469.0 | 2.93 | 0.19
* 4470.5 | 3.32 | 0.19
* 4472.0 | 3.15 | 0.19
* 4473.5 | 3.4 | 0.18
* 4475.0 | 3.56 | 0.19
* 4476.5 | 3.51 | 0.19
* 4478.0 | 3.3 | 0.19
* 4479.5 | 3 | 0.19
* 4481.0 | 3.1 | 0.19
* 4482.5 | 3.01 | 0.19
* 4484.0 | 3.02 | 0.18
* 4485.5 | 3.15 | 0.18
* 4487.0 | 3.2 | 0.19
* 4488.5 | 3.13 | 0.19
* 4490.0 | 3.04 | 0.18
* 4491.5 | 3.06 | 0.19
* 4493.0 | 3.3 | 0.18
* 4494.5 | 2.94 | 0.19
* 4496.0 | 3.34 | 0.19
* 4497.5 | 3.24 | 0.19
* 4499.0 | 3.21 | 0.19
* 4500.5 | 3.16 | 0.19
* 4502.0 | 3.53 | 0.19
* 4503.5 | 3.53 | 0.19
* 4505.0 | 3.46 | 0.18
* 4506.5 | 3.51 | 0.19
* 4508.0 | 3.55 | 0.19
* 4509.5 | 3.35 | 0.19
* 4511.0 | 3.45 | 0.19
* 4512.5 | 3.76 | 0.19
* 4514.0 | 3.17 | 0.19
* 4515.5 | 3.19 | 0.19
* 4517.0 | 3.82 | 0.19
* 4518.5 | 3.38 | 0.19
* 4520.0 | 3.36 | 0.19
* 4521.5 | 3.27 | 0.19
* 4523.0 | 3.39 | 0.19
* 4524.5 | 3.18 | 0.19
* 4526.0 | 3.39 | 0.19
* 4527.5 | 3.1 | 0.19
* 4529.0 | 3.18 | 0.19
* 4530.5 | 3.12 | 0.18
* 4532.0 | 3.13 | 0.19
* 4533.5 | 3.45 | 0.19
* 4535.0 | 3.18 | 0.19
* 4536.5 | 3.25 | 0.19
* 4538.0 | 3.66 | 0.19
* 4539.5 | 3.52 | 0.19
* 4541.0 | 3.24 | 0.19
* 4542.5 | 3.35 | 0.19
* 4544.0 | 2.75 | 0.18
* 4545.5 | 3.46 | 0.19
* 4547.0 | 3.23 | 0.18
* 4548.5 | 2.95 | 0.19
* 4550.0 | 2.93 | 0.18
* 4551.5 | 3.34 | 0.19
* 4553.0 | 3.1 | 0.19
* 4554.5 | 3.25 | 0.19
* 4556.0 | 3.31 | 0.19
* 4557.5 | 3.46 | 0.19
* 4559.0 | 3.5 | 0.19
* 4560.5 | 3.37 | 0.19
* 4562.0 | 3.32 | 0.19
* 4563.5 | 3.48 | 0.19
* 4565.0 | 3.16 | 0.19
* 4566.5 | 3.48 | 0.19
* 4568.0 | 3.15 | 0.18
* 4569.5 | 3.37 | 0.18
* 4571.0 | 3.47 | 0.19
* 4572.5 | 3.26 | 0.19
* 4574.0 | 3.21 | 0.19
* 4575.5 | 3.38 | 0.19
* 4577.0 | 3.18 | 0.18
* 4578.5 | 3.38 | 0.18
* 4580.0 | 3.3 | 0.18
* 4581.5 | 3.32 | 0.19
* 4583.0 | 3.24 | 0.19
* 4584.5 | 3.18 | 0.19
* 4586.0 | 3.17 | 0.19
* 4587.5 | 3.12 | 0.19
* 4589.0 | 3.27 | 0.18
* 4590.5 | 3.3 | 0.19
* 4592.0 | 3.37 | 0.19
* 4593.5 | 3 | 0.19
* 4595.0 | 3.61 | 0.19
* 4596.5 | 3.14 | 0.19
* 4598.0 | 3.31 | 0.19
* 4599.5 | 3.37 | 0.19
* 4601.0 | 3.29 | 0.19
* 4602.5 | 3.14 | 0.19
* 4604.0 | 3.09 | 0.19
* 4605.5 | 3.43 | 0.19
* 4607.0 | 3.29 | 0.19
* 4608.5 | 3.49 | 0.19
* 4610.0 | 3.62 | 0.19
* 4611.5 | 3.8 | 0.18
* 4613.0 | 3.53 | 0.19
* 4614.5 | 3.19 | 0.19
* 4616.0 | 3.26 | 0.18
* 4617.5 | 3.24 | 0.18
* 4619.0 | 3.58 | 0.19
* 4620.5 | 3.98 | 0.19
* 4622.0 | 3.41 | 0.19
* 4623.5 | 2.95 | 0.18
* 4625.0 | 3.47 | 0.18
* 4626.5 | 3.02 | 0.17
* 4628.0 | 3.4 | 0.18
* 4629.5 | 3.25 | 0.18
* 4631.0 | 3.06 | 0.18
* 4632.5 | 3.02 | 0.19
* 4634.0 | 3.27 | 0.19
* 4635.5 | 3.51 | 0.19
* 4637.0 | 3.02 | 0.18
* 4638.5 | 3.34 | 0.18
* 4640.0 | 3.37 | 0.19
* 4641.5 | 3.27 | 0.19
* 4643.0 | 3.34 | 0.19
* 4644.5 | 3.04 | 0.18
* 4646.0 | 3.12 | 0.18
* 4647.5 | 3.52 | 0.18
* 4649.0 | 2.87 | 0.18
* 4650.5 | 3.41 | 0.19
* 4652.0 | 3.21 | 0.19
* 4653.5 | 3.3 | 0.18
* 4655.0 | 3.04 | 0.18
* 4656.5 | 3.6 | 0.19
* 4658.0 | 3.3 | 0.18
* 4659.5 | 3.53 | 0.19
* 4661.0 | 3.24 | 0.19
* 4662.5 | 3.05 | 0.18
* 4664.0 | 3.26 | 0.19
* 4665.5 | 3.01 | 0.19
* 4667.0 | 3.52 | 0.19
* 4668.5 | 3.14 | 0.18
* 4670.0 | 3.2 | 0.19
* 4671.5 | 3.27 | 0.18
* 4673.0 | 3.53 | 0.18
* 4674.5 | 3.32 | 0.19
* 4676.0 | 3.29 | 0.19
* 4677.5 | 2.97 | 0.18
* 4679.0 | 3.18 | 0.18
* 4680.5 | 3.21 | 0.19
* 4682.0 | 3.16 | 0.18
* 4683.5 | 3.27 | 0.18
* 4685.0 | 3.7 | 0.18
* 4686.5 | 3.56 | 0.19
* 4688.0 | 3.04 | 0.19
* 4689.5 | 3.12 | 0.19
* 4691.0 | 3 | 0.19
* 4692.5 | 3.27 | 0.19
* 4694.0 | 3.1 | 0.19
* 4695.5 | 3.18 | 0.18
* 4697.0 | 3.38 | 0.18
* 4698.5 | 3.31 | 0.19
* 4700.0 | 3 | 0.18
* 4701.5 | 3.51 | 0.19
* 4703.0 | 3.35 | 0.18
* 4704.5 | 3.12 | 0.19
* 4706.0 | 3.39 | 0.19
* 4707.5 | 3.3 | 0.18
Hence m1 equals -0.9 A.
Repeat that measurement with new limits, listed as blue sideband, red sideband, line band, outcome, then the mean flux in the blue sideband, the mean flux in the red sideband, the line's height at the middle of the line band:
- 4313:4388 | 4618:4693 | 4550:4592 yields -1.94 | 2.83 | 3.27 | 3.15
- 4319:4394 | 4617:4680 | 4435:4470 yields -0.82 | 2.82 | 3.27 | 2.97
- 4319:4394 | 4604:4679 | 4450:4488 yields -1.16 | 2.82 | 3.3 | 3.01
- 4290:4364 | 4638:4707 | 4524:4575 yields -3.44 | 2.72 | 3.26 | 3.07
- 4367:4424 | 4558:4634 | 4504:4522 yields -1.59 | 2.94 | 3.32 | 3.16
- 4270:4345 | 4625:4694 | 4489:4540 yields -4.89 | 2.73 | 3.25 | 3.04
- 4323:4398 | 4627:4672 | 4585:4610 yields -0.89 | 2.82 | 3.25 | 3.17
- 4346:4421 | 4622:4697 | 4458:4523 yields -3.94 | 2.93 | 3.24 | 3.05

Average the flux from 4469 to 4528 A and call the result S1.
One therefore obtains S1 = 3.29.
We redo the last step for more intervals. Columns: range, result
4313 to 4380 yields 2.82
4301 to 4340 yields 2.7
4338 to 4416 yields 2.87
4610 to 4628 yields 3.41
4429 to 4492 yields 3.1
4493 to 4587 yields 3.31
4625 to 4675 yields 3.26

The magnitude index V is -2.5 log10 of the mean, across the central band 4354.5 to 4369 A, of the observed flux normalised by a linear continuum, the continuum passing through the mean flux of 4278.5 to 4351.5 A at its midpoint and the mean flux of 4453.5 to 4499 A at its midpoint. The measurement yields -0.108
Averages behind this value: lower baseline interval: 2.71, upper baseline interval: 3.1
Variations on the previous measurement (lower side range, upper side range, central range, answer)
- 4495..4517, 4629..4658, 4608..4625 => -0.06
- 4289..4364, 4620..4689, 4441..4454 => -0.10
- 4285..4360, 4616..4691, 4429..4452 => -0.08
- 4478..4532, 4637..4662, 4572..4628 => -0.02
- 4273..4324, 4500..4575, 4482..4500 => 0.03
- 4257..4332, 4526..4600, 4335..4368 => 0.06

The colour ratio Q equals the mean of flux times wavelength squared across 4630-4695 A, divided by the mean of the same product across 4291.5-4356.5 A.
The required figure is 1.4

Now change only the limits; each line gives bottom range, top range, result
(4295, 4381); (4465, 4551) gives 1.27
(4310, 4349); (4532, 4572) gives 1.34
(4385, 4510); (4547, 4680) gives 1.15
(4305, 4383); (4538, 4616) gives 1.30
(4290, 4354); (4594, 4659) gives 1.42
